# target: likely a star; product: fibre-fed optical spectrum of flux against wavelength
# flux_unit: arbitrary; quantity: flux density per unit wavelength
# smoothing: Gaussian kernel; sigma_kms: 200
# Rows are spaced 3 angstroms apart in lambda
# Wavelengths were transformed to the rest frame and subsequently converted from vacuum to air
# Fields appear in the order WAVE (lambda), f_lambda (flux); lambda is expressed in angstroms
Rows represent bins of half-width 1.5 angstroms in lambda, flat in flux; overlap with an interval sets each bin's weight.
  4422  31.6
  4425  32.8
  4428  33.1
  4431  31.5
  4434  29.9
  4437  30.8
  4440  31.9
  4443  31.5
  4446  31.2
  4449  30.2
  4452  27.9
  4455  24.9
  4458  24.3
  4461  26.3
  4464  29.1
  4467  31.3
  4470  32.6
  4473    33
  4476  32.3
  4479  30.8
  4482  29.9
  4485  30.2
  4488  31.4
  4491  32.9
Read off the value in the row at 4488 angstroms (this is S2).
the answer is 31.4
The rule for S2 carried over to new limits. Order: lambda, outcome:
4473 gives 33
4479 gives 30.8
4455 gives 24.9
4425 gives 32.8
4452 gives 27.9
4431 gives 31.5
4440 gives 31.9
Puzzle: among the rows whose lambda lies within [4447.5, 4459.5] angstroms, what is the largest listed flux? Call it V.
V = 30.2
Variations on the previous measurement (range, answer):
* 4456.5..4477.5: 33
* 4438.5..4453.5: 31.9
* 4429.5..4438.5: 31.5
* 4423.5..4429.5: 33.1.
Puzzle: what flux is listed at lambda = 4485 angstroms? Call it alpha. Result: 30.2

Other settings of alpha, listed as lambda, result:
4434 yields 29.9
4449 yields 30.2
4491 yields 32.9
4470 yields 32.6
